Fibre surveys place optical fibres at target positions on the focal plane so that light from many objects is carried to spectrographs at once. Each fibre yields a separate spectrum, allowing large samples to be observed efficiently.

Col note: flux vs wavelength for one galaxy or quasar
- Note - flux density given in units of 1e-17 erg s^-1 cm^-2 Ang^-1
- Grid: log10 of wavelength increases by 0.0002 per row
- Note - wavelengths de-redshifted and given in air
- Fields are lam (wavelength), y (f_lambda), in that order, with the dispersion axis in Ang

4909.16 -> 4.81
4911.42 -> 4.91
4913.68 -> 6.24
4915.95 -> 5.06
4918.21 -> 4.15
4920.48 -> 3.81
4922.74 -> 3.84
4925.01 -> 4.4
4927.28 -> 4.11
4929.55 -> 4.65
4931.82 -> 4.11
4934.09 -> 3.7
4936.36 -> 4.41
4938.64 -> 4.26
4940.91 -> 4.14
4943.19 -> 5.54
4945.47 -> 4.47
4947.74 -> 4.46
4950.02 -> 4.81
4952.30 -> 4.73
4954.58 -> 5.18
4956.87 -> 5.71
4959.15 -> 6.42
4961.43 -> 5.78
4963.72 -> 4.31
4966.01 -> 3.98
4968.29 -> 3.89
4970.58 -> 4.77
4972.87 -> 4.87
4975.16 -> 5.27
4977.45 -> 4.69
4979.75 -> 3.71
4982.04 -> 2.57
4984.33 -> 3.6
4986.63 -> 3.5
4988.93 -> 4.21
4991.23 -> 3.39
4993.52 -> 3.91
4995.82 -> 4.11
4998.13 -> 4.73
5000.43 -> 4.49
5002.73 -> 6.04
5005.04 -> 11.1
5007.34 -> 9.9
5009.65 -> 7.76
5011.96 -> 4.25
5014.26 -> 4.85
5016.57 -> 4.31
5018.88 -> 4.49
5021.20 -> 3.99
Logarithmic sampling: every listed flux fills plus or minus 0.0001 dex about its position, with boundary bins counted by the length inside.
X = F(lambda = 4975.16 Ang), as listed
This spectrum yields 5.27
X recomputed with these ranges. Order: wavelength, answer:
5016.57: 4.31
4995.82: 4.11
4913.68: 6.24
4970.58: 4.77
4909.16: 4.81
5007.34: 9.9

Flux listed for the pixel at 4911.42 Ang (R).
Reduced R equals 4.91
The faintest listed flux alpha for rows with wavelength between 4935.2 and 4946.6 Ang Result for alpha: 4.14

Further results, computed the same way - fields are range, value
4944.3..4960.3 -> 4.46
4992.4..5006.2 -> 3.91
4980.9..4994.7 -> 2.57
